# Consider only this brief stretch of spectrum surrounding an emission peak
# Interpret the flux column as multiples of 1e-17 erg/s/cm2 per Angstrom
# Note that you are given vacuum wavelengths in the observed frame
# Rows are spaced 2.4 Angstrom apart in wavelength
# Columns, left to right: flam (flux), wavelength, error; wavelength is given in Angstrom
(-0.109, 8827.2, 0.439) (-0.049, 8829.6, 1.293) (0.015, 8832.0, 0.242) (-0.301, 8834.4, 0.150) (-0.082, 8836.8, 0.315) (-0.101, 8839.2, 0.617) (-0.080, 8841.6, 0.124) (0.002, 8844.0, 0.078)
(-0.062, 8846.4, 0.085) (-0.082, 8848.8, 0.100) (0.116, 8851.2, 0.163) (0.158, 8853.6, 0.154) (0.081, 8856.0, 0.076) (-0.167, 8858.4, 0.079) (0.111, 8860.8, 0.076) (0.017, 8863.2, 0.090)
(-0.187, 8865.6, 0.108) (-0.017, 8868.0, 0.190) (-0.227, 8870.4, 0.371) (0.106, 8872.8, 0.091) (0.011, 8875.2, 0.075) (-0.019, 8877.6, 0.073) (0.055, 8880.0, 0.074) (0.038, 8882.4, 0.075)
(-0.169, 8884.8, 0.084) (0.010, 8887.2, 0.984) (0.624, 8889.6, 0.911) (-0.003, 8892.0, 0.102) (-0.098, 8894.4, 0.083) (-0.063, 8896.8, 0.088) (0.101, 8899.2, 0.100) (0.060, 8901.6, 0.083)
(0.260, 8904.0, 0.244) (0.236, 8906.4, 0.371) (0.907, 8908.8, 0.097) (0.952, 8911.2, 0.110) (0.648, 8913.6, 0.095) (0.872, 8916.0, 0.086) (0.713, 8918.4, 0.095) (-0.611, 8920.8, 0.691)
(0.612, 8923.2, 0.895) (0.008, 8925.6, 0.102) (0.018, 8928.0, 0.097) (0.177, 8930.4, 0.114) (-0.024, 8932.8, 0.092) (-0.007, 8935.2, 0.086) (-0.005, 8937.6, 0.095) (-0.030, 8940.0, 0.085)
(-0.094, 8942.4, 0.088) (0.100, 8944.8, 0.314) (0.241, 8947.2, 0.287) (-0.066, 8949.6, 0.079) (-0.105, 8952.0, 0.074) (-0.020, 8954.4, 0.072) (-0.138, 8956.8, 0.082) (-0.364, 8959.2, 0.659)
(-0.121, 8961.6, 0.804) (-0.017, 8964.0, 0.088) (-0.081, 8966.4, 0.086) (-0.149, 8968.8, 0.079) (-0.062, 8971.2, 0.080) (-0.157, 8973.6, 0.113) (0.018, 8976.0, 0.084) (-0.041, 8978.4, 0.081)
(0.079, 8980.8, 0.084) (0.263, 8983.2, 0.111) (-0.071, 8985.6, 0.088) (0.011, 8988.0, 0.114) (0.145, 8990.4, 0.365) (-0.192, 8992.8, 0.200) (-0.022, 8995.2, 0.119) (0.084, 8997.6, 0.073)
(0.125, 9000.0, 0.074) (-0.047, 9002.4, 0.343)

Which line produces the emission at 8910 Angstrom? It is [O II]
